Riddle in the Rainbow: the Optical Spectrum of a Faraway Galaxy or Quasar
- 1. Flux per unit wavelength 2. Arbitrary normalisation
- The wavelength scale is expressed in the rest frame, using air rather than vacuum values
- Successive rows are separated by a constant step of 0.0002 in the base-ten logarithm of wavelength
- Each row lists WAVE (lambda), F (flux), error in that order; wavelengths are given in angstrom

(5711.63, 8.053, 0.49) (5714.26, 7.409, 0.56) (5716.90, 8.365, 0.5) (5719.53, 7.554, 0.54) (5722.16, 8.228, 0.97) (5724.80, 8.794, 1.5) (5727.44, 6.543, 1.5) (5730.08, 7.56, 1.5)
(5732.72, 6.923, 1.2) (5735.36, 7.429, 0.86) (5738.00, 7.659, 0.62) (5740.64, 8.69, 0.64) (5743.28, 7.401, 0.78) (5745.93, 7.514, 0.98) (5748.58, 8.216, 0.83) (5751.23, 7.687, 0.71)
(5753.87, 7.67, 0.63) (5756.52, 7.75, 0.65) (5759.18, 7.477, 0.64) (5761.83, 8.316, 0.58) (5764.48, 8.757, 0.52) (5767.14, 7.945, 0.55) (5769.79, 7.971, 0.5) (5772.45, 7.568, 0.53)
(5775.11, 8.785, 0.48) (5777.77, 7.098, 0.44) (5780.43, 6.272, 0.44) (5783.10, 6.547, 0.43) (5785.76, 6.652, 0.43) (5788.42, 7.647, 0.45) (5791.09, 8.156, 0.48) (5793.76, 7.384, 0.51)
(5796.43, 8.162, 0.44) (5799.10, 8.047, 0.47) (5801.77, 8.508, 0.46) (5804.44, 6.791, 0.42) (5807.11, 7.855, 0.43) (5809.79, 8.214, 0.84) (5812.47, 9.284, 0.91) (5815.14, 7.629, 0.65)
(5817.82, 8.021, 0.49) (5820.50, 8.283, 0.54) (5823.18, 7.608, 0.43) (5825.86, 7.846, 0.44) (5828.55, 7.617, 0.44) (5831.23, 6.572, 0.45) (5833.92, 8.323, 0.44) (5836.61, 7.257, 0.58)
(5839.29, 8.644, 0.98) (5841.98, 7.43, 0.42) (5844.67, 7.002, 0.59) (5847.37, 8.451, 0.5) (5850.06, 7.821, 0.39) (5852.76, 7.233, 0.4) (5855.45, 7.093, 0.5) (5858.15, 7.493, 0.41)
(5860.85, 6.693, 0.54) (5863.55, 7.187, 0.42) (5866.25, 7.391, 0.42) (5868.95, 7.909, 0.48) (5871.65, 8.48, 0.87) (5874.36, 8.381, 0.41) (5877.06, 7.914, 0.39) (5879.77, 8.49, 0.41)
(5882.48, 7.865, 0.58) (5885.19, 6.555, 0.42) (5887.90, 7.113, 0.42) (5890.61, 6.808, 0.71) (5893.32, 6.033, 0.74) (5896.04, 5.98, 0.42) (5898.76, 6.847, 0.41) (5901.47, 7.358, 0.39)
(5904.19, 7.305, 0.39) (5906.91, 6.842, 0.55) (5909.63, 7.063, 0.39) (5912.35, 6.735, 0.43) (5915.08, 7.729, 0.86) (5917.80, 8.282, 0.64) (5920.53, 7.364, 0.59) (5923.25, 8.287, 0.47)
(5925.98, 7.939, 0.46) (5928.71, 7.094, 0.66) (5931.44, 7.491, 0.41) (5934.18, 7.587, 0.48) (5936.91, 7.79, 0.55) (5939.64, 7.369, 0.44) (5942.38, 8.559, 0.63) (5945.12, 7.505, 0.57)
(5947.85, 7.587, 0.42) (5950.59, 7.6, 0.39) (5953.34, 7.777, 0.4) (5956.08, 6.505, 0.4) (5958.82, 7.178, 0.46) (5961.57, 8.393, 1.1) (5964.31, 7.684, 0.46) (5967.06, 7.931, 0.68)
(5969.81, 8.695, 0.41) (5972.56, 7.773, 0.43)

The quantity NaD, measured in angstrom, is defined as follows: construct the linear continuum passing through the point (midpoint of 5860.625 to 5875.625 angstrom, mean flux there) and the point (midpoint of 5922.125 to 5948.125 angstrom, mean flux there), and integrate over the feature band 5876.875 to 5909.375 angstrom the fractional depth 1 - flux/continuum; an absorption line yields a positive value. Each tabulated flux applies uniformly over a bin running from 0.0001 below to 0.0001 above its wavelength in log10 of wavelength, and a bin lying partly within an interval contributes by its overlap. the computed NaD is 2.8 angstrom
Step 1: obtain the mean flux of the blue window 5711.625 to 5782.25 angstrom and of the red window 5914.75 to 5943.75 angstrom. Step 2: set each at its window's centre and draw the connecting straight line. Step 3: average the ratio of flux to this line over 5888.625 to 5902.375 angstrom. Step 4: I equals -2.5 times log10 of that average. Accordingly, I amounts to 0.176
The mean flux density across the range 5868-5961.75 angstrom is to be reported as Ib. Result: 7.46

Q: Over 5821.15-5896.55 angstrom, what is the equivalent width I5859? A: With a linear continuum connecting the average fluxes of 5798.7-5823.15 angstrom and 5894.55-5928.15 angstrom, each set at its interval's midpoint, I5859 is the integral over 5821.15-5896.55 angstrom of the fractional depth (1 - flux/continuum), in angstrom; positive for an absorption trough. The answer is 1.9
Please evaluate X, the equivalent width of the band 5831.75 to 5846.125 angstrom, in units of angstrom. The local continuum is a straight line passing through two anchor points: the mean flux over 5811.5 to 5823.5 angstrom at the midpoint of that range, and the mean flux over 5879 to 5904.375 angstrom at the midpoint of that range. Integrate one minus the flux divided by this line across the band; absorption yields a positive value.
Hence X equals 0.3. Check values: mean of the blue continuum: 8.18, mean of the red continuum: 6.99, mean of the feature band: 7.67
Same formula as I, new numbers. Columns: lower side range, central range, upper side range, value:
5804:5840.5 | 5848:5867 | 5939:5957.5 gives 0.07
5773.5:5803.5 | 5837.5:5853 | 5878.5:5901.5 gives -0.08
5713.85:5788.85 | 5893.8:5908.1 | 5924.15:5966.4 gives 0.12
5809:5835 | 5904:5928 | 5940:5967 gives 0.03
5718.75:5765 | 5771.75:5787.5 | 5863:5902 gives 0.08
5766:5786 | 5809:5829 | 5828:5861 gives -0.08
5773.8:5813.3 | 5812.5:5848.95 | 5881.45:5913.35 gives -0.06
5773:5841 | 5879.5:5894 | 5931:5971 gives 0.09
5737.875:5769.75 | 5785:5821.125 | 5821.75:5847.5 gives -0.02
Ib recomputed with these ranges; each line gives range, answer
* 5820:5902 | 7.47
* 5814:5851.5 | 7.75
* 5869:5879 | 8.23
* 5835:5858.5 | 7.62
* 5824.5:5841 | 7.7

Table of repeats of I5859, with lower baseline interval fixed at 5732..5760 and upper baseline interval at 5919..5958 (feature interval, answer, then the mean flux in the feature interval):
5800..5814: -0.8 angstrom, 8.12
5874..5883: -0.6 angstrom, 8.17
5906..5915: 0.7 angstrom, 7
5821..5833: 0.2 angstrom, 7.5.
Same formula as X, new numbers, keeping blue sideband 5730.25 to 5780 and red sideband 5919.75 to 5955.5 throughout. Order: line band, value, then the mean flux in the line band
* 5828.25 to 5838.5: 0.3 angstrom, 7.49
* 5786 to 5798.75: 0.0 angstrom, 7.75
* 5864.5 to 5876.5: -0.5 angstrom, 8.01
